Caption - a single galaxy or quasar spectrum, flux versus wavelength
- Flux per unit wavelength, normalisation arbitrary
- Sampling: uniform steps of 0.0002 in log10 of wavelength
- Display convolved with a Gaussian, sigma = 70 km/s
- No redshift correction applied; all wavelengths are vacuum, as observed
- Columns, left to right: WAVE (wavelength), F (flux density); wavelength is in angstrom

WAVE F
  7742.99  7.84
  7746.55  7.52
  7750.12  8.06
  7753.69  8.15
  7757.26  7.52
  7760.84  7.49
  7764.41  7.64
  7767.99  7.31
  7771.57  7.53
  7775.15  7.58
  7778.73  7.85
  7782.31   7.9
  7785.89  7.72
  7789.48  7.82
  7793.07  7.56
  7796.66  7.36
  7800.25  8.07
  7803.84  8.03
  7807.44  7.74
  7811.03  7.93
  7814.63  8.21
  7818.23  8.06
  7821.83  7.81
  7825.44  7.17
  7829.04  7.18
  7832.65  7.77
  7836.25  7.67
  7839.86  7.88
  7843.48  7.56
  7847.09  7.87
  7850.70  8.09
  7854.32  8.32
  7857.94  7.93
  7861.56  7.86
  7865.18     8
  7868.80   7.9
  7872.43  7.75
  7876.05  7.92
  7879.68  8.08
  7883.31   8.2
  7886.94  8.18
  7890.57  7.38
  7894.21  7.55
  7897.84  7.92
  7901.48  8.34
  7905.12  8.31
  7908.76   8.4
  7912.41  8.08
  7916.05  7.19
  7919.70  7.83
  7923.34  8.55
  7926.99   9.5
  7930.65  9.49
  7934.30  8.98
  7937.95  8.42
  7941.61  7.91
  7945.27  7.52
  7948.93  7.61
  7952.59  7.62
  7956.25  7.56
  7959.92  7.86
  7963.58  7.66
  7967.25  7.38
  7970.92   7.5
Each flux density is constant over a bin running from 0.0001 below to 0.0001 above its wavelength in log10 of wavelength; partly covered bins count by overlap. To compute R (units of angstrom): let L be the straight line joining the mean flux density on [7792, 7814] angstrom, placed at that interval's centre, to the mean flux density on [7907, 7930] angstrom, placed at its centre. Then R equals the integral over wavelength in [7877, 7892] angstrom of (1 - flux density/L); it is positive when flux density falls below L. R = 0.4 angstrom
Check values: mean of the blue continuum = 7.81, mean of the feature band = 7.97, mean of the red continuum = 8.32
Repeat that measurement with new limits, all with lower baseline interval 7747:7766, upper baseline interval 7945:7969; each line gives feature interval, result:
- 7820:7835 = 0.41 angstrom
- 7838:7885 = -1.66 angstrom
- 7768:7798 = 0.34 angstrom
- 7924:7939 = -2.88 angstrom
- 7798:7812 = -0.37 angstrom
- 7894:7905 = -0.58 angstrom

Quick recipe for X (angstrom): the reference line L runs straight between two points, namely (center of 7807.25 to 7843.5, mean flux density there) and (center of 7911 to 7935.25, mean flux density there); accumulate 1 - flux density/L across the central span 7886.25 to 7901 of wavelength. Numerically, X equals 0.9 angstrom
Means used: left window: 7.73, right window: 8.51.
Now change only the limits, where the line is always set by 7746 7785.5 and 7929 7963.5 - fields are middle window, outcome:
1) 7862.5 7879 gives 0.03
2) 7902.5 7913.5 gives -0.39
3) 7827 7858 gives 0.24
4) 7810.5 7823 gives -0.35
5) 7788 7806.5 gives -0.01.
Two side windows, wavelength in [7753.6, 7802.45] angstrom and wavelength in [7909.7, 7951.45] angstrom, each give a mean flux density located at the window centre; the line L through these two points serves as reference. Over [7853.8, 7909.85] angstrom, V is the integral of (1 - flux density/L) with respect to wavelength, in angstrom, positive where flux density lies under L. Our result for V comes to 0.6 angstrom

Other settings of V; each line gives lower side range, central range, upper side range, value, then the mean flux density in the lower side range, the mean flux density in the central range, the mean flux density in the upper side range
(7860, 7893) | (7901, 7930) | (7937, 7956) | -1.82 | 7.91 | 8.32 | 7.77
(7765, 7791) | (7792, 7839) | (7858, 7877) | 0.13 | 7.67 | 7.74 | 7.89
